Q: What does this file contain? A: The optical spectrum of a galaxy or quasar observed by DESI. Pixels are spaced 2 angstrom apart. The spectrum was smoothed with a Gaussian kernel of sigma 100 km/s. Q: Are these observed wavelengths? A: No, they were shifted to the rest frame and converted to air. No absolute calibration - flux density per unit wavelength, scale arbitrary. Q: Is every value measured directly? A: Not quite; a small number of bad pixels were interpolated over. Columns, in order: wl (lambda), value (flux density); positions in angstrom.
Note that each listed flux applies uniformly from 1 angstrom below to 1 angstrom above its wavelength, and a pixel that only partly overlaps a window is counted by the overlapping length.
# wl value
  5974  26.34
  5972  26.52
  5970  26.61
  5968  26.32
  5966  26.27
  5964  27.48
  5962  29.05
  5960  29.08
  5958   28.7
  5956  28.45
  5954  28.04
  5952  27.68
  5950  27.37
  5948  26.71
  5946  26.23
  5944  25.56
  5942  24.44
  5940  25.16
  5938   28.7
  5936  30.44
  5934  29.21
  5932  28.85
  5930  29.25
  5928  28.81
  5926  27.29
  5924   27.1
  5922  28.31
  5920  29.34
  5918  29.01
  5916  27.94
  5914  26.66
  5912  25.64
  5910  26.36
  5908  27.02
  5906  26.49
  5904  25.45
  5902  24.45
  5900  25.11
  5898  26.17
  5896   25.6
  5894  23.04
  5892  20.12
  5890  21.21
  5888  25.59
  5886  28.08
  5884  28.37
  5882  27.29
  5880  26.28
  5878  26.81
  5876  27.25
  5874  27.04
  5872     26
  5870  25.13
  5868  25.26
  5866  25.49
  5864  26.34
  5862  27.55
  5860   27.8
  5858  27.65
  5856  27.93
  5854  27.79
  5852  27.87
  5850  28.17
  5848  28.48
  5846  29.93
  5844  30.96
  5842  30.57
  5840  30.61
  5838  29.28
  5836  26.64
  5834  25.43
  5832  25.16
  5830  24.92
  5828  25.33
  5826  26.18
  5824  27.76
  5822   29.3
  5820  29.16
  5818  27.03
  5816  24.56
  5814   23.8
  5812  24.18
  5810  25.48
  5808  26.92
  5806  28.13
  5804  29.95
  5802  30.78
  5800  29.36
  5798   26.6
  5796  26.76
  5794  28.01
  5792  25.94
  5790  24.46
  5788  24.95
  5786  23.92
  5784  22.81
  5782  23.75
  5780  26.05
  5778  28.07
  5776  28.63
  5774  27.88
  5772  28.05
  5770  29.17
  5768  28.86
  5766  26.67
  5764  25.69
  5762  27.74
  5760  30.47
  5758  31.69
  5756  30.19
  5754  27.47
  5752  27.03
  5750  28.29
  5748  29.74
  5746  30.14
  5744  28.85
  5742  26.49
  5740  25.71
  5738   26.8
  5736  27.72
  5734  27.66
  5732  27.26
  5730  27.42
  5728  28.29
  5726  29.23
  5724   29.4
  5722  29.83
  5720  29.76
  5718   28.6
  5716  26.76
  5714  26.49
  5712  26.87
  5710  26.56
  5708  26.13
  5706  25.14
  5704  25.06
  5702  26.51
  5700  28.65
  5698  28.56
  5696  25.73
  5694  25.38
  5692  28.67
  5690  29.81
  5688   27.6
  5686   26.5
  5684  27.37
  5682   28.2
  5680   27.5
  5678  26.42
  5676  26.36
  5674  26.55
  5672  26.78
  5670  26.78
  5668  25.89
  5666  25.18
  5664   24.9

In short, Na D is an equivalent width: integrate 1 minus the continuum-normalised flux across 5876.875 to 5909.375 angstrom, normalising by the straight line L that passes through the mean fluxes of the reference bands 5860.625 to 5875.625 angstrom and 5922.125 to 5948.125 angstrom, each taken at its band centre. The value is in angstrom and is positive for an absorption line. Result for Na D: 1.5 angstrom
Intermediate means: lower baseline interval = 26.2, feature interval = 25.5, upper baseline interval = 27.6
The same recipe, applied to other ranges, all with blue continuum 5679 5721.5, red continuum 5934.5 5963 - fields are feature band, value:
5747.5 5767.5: -0.84 angstrom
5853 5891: 1.25 angstrom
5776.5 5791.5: 1.29 angstrom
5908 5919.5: 0.13 angstrom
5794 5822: 0.16 angstrom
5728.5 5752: -0.42 angstrom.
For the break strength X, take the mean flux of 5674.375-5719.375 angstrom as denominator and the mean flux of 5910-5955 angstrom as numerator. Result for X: 1.0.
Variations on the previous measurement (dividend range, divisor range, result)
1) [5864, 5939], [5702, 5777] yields 0.95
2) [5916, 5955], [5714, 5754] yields 0.99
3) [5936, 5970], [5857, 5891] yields 1.03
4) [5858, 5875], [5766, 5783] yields 0.96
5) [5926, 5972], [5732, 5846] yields 1.01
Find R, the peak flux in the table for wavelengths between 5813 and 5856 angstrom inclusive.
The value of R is 30.96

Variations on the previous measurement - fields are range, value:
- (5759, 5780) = 30.47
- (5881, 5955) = 30.44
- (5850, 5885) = 28.37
